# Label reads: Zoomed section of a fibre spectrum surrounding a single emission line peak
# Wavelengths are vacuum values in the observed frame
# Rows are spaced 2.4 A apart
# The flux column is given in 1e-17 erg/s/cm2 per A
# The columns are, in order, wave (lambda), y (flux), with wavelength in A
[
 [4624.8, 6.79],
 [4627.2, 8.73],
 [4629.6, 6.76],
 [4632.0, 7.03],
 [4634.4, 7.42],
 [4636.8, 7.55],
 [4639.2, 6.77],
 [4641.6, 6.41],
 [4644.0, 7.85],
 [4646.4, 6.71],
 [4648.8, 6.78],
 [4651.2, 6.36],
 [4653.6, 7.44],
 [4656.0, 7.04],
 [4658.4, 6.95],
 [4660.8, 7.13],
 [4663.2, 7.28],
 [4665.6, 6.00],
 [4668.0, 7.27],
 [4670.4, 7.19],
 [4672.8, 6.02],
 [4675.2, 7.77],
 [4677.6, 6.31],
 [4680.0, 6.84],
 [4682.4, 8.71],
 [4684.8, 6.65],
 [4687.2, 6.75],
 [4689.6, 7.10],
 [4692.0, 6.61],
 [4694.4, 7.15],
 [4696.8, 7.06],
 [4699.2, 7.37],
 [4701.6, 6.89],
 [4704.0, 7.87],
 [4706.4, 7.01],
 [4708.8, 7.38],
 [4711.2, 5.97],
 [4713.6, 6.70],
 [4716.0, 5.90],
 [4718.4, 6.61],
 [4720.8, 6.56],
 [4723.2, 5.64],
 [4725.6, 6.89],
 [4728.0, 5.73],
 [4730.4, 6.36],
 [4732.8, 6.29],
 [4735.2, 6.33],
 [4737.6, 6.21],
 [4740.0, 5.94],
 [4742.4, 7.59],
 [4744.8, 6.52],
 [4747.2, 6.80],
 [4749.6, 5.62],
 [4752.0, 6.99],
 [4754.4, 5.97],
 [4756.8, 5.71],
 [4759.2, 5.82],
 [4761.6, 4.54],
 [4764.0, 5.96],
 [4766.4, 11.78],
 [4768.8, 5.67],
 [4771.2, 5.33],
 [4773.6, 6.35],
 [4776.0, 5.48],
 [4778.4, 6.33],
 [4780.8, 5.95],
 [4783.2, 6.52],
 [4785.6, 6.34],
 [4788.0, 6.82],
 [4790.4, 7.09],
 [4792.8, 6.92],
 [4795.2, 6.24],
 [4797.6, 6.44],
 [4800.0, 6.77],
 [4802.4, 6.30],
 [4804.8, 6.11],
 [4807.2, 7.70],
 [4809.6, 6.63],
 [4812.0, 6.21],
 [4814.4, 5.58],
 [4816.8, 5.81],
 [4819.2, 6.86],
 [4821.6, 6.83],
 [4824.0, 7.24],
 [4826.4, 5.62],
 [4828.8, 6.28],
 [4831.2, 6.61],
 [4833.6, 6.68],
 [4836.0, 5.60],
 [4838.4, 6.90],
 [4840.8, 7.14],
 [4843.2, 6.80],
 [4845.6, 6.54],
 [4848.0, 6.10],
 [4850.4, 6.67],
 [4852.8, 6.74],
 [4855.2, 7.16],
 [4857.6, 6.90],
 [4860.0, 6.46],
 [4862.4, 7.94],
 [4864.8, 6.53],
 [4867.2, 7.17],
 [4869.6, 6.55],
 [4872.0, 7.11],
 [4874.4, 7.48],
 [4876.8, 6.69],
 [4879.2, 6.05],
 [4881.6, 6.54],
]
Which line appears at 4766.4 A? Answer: H-gamma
